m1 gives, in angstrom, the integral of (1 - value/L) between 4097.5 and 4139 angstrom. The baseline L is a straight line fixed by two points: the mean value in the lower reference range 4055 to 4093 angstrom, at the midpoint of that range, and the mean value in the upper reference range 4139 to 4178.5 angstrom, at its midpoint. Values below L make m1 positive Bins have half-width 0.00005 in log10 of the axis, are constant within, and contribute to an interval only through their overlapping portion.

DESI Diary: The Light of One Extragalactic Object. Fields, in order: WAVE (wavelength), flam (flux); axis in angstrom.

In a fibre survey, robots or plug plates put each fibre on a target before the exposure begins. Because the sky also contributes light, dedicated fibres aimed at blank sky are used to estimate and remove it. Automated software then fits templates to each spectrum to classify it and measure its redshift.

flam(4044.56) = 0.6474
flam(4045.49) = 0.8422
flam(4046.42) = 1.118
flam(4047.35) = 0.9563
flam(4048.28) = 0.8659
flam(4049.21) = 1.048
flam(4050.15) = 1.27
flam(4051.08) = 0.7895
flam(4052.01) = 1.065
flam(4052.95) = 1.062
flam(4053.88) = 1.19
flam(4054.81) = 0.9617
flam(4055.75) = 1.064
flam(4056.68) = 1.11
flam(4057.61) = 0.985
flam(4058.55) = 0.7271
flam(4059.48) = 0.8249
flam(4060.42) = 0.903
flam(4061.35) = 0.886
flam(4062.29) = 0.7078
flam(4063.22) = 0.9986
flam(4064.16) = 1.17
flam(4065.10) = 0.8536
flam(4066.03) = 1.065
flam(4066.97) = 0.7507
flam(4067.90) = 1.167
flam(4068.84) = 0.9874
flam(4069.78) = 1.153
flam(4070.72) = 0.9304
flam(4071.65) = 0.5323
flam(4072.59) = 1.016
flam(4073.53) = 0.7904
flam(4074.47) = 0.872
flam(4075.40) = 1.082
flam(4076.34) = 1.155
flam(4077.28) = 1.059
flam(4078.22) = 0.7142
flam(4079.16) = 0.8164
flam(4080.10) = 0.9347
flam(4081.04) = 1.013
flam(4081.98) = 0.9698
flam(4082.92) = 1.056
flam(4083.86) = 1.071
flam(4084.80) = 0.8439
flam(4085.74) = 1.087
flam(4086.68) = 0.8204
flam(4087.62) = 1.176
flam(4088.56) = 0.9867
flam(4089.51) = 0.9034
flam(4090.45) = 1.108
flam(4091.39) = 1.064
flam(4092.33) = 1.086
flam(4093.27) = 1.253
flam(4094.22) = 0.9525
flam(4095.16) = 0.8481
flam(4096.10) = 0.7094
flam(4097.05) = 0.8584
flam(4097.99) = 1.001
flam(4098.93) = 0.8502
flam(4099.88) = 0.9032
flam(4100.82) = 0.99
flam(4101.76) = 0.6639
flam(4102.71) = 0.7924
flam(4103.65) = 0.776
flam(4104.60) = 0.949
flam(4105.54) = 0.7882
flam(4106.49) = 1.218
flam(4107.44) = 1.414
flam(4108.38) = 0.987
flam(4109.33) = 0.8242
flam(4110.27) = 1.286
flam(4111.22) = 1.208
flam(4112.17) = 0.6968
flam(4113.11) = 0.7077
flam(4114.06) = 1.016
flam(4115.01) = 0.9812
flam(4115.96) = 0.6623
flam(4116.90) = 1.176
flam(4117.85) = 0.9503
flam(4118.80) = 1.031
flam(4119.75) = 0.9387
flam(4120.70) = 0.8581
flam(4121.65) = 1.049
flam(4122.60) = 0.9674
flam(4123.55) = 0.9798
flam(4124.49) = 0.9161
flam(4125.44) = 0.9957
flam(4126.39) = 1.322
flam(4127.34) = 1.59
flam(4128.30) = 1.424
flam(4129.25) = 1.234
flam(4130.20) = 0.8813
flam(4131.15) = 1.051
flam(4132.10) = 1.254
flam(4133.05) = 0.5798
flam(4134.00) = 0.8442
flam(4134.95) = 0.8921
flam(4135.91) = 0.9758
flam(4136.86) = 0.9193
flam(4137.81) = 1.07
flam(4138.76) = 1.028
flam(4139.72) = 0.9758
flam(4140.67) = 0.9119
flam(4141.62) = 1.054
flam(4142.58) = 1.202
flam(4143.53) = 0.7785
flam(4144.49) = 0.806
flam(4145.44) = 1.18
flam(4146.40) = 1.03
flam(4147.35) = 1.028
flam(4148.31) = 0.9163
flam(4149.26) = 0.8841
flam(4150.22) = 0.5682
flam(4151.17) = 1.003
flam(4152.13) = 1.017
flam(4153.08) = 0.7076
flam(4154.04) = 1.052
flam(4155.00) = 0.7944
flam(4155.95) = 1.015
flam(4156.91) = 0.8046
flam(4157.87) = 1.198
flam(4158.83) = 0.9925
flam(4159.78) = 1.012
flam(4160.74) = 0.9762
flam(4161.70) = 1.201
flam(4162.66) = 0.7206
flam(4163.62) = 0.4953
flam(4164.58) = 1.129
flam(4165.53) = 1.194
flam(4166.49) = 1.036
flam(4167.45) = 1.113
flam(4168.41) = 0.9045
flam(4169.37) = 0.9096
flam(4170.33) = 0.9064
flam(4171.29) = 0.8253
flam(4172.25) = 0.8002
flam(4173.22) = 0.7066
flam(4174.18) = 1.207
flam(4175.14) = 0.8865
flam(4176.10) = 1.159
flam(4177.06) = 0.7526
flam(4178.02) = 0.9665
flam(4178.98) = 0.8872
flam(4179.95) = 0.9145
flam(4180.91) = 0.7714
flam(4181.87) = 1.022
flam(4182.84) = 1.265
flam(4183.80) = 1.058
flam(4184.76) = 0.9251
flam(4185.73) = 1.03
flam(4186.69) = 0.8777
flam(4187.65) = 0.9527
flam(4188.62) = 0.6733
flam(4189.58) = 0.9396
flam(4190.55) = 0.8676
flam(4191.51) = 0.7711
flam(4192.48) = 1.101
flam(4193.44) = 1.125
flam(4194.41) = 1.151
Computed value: -1.6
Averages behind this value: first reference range 0.963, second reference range 0.947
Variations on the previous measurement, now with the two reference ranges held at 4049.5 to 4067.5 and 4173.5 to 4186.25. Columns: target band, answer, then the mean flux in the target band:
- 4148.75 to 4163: 0.7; 0.932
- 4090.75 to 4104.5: 0.8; 0.914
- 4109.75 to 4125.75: 0.2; 0.966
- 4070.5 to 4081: 0.7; 0.904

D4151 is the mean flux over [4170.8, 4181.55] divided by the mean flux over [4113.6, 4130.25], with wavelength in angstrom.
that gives 0.9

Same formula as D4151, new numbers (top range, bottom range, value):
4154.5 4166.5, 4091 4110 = 1.02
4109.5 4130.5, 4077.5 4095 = 1.05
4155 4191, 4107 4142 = 0.93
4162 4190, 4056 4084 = 0.99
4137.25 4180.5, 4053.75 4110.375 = 0.99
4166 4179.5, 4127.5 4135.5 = 0.90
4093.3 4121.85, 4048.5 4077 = 0.97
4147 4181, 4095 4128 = 0.96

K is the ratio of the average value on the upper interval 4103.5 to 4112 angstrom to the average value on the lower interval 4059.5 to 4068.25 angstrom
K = 1.1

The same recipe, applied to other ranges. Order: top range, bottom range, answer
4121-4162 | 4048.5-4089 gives 1.03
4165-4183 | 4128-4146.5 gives 0.95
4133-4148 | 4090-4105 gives 1.04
